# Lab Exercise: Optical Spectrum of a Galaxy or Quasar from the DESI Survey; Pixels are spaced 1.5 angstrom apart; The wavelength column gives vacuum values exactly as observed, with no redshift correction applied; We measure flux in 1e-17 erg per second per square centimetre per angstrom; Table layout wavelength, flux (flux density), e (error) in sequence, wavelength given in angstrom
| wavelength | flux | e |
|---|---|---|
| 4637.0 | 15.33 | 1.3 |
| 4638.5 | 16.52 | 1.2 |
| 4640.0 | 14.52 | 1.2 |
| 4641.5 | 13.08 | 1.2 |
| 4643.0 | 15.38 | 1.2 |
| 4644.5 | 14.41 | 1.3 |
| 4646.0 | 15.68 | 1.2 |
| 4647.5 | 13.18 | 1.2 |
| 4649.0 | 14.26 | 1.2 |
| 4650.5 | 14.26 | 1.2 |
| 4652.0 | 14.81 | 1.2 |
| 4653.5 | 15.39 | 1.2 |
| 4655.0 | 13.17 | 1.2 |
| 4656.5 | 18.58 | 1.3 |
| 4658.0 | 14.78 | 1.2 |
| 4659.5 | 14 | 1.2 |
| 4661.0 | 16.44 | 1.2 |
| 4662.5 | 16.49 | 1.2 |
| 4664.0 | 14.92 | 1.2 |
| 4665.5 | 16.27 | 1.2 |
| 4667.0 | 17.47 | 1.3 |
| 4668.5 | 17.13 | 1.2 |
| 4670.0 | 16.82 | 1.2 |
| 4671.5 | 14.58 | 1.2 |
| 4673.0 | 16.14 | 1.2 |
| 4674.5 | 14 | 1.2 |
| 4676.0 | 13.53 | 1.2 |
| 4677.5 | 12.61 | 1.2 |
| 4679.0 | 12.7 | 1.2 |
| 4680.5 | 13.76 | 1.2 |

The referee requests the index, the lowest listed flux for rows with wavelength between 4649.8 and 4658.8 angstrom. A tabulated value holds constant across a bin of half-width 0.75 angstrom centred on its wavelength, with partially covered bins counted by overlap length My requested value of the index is 13.17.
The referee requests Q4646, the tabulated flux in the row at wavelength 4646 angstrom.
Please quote 15.68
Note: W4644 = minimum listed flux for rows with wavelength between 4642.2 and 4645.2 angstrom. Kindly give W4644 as 14.41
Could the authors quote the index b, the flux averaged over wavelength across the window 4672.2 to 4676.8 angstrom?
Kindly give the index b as 14.5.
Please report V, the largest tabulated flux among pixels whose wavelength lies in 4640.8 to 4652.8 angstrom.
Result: 15.68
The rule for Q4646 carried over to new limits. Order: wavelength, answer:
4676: 13.53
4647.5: 13.18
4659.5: 14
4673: 16.14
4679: 12.7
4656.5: 18.58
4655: 13.17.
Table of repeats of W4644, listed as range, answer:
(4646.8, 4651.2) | 13.18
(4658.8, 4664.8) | 14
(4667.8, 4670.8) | 16.82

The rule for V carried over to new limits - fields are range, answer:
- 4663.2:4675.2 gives 17.47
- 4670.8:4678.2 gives 16.14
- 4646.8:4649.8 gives 14.26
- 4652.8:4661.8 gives 18.58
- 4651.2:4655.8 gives 15.39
